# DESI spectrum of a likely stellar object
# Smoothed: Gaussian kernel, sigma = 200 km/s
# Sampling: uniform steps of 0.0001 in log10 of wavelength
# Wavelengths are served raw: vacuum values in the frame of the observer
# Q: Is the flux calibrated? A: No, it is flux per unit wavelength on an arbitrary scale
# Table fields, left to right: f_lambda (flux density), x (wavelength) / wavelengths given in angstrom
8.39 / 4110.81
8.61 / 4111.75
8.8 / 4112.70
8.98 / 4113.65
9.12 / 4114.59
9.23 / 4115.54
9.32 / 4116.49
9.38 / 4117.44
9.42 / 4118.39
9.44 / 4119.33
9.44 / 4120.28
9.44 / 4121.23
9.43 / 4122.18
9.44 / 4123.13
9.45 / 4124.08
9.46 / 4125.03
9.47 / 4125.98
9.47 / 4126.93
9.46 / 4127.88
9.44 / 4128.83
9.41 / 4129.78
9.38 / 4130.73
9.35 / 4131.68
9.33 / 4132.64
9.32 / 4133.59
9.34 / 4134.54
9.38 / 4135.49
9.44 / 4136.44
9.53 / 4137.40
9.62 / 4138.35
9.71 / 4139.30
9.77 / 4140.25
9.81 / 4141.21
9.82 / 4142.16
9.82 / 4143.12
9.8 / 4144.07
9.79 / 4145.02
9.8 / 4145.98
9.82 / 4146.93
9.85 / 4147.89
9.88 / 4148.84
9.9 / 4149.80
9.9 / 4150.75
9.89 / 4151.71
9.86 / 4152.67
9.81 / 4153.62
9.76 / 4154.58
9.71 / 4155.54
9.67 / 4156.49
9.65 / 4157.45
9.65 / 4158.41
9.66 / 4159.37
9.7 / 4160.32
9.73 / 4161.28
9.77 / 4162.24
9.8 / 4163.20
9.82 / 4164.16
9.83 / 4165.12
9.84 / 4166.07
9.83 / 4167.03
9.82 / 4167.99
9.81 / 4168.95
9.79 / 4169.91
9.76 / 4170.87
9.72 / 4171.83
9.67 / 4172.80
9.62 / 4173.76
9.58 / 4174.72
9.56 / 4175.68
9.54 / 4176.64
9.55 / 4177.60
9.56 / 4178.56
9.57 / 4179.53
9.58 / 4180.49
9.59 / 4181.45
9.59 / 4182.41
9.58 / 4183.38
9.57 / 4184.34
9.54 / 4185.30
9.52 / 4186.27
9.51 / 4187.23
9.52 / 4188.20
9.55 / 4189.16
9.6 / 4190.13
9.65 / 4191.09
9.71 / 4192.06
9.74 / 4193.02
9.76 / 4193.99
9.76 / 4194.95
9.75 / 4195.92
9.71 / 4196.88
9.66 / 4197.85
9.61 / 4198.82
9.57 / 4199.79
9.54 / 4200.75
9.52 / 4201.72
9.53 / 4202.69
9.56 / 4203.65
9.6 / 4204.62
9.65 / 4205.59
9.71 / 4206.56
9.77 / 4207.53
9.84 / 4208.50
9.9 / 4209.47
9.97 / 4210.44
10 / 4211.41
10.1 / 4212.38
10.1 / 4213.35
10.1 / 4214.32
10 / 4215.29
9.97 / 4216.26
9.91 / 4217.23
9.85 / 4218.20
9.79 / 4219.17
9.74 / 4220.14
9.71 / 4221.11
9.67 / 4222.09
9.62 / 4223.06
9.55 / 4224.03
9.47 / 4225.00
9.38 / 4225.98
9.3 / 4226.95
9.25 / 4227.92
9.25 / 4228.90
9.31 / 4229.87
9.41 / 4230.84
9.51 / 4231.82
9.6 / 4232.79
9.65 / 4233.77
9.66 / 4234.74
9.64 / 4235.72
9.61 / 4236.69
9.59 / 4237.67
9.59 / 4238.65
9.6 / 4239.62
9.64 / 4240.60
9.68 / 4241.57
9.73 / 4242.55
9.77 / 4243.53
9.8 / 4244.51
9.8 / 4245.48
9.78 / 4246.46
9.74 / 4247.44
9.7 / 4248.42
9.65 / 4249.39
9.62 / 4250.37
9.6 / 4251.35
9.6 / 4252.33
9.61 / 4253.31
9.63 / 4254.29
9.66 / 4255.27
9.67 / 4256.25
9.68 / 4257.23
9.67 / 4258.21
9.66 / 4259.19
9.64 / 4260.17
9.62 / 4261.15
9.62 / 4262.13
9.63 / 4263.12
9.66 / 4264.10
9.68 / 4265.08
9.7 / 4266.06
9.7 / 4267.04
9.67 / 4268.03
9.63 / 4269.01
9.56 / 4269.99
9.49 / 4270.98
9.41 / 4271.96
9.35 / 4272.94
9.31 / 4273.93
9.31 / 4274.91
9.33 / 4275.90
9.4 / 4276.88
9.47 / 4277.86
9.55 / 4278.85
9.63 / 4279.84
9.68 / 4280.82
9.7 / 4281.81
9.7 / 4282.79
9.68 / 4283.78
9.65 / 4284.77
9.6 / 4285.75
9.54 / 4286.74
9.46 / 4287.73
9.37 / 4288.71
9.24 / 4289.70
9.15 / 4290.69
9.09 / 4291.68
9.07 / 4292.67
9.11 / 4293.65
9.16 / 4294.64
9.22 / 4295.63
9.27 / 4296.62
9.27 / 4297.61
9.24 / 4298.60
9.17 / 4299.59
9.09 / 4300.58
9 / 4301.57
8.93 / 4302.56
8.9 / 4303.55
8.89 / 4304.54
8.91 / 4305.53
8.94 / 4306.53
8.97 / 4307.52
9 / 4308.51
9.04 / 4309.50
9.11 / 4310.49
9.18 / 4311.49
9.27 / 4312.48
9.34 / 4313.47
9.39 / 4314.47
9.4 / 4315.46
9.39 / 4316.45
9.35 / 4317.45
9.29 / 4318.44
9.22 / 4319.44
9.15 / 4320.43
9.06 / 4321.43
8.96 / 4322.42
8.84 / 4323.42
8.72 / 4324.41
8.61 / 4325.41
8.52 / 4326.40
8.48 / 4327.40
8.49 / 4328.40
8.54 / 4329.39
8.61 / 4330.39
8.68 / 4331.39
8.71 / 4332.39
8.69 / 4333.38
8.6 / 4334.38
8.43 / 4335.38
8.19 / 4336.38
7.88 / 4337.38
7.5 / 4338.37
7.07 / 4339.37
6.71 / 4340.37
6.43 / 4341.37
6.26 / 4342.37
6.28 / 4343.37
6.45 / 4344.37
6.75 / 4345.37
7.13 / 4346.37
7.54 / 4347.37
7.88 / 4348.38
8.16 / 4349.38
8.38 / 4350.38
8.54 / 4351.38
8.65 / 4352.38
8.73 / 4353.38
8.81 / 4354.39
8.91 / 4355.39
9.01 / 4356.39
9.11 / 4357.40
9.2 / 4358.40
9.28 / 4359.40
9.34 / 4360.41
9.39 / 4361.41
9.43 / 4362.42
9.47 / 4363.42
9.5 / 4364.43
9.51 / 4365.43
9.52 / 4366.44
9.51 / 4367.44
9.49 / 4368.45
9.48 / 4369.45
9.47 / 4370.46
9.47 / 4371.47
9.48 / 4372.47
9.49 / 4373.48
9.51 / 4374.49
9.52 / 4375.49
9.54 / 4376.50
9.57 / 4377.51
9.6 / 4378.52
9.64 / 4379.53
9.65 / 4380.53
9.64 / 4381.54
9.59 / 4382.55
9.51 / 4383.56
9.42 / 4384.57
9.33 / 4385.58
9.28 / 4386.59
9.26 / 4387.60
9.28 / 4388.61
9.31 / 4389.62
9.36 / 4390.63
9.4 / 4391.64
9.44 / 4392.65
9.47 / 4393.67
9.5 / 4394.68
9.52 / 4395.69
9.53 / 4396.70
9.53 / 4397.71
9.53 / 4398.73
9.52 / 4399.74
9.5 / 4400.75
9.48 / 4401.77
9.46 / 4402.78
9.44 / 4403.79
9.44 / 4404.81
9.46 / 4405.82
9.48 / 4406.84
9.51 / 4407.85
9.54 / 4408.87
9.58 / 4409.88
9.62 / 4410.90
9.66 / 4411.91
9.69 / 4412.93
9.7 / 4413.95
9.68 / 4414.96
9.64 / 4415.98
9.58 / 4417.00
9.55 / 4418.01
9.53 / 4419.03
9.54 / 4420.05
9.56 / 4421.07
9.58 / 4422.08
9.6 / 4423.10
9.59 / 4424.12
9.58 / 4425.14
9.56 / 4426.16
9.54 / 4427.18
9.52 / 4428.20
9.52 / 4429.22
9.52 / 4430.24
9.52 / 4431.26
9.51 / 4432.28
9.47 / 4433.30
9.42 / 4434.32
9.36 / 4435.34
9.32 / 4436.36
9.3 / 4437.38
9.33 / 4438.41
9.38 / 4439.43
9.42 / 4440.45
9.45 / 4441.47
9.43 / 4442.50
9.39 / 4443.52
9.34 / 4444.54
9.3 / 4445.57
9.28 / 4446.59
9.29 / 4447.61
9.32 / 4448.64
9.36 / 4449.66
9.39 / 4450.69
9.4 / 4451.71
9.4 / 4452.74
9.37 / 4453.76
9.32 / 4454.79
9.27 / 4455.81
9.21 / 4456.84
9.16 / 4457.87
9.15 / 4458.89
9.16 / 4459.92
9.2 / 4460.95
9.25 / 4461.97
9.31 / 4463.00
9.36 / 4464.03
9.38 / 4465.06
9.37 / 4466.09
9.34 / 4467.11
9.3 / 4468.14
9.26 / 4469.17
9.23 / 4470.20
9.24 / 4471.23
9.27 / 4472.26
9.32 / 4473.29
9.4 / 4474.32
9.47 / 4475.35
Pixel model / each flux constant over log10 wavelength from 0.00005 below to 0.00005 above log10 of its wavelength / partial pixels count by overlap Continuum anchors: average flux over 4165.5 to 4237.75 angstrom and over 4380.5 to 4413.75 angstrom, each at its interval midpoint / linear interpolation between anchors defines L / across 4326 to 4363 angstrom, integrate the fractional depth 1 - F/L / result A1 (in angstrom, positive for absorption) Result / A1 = 5.2 angstrom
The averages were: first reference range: 9.66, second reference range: 9.48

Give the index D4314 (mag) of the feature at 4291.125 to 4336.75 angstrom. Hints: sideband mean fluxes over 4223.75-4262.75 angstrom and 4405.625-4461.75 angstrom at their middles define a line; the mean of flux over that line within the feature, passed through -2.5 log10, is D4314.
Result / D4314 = 0.07 mag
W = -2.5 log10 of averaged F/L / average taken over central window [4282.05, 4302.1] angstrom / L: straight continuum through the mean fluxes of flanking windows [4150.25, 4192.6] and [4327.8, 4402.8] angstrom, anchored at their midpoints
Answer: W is -0.02 mag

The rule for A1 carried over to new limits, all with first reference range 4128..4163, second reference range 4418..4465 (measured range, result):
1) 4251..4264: -0.1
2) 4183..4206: 0.0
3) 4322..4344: 3.4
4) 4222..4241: 0.2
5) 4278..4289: -0.1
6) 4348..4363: 1.0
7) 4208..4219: -0.4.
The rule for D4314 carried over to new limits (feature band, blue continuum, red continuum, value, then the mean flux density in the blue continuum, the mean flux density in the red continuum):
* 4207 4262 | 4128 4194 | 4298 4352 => -0.065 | 9.66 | 8.47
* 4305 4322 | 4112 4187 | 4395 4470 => 0.038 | 9.59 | 9.44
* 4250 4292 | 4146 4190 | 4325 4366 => -0.079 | 9.7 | 8.29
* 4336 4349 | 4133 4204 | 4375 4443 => 0.324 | 9.68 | 9.5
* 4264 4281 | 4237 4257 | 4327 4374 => -0.017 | 9.67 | 8.48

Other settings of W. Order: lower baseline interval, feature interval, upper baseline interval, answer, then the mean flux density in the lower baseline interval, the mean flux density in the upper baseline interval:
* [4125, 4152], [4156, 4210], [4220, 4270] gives -0.01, 9.62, 9.61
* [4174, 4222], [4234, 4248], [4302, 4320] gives -0.02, 9.7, 9.14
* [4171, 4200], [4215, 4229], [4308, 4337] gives -0.02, 9.61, 8.9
